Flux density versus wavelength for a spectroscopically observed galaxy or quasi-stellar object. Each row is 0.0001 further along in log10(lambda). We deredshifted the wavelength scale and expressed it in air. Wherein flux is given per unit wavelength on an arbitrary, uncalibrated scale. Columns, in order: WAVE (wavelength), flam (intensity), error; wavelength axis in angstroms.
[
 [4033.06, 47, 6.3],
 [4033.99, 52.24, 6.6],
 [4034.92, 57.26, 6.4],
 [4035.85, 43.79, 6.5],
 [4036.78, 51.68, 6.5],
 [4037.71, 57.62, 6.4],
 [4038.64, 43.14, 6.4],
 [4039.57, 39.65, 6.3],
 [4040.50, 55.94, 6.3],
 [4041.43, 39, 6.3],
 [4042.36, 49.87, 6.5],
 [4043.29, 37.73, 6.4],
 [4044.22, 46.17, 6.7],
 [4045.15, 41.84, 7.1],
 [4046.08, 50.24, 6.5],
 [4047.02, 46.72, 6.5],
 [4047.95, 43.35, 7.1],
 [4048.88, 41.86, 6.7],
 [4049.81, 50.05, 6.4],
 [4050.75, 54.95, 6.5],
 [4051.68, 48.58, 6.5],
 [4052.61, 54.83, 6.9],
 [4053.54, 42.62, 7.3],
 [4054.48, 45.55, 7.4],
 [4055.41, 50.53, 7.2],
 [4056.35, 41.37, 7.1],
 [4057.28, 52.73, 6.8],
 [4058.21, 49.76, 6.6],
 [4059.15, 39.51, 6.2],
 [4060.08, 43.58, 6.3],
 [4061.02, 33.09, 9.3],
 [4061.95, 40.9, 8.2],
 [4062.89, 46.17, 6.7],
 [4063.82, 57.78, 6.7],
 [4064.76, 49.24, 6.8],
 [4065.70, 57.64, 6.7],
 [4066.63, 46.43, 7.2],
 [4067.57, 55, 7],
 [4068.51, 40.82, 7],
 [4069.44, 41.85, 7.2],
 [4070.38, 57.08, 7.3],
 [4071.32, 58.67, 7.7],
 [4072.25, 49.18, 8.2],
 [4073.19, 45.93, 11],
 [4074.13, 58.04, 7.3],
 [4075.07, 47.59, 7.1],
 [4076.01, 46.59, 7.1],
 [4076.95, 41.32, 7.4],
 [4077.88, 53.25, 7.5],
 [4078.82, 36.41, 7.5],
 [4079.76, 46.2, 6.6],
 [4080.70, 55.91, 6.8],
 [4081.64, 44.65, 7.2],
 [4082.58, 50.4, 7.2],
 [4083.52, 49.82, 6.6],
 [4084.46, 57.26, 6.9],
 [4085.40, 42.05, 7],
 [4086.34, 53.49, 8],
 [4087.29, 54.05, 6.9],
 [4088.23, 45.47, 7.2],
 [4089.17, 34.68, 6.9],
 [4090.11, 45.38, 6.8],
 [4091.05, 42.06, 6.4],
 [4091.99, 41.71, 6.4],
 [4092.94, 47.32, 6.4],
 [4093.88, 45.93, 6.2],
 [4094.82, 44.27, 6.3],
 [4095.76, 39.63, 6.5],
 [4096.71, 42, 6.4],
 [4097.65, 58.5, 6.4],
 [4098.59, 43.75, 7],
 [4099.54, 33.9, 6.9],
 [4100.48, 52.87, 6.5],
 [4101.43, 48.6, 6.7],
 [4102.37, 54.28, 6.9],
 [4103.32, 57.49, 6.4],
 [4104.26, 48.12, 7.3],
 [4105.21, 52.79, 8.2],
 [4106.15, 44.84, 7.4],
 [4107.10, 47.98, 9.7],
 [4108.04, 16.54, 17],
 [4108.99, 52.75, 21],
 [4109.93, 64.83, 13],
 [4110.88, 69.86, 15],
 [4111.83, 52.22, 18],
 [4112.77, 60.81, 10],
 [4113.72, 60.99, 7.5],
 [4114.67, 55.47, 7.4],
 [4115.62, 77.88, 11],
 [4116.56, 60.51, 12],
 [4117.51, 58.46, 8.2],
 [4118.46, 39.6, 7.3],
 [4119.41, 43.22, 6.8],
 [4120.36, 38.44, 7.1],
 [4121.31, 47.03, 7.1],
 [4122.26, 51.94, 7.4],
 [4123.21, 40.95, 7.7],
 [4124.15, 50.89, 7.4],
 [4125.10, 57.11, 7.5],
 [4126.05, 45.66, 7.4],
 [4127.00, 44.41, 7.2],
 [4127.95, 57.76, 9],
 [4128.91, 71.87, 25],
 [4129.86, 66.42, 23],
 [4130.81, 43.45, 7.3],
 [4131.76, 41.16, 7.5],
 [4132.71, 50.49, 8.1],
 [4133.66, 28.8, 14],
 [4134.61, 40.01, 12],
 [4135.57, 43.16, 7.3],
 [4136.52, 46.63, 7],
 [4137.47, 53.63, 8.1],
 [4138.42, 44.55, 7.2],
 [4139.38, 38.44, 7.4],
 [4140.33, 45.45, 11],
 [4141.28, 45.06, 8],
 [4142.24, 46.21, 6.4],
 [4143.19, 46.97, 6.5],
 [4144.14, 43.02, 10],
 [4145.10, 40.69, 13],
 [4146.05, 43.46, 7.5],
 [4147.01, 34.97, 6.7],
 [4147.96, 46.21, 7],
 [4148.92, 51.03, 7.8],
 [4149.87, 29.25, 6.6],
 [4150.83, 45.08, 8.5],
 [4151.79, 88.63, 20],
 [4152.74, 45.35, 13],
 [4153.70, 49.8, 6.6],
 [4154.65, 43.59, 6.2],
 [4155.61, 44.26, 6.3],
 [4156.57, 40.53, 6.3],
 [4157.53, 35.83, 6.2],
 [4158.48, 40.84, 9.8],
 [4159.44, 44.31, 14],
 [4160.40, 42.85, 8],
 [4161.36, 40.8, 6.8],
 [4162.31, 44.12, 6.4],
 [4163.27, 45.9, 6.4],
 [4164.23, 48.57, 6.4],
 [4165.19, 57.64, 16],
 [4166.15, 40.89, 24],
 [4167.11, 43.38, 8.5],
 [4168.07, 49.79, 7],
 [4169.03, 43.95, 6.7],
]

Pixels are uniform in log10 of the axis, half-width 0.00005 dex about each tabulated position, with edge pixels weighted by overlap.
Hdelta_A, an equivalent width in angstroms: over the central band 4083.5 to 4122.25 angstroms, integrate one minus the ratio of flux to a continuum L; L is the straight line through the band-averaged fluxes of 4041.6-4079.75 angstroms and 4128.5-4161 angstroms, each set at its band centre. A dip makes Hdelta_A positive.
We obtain -2.4 angstroms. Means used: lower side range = 47.3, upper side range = 45.9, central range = 49.5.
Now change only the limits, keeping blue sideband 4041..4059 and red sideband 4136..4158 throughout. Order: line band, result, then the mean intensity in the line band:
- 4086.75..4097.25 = 0.49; 44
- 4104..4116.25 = -2.25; 54.5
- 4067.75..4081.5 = -0.65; 48.5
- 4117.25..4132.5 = -1.32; 49.8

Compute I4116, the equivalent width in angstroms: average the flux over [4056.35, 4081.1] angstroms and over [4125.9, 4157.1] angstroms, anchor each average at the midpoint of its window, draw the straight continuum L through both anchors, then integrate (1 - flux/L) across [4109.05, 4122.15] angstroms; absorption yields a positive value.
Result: -2.4 angstroms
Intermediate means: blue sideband 48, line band 55.9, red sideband 46.8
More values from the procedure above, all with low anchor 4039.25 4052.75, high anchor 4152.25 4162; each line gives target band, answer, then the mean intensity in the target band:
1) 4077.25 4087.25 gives -0.8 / 49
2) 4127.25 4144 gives -1.5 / 47.5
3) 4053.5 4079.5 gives -0.9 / 47.5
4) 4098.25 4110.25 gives -0.7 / 47.4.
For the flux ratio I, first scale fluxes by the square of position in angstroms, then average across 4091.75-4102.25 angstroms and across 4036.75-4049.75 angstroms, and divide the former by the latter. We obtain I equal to 1.02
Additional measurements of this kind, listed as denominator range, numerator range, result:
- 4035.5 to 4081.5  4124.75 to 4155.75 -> 1.04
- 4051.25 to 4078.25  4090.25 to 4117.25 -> 1.07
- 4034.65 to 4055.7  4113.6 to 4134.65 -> 1.12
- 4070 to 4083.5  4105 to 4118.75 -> 1.13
